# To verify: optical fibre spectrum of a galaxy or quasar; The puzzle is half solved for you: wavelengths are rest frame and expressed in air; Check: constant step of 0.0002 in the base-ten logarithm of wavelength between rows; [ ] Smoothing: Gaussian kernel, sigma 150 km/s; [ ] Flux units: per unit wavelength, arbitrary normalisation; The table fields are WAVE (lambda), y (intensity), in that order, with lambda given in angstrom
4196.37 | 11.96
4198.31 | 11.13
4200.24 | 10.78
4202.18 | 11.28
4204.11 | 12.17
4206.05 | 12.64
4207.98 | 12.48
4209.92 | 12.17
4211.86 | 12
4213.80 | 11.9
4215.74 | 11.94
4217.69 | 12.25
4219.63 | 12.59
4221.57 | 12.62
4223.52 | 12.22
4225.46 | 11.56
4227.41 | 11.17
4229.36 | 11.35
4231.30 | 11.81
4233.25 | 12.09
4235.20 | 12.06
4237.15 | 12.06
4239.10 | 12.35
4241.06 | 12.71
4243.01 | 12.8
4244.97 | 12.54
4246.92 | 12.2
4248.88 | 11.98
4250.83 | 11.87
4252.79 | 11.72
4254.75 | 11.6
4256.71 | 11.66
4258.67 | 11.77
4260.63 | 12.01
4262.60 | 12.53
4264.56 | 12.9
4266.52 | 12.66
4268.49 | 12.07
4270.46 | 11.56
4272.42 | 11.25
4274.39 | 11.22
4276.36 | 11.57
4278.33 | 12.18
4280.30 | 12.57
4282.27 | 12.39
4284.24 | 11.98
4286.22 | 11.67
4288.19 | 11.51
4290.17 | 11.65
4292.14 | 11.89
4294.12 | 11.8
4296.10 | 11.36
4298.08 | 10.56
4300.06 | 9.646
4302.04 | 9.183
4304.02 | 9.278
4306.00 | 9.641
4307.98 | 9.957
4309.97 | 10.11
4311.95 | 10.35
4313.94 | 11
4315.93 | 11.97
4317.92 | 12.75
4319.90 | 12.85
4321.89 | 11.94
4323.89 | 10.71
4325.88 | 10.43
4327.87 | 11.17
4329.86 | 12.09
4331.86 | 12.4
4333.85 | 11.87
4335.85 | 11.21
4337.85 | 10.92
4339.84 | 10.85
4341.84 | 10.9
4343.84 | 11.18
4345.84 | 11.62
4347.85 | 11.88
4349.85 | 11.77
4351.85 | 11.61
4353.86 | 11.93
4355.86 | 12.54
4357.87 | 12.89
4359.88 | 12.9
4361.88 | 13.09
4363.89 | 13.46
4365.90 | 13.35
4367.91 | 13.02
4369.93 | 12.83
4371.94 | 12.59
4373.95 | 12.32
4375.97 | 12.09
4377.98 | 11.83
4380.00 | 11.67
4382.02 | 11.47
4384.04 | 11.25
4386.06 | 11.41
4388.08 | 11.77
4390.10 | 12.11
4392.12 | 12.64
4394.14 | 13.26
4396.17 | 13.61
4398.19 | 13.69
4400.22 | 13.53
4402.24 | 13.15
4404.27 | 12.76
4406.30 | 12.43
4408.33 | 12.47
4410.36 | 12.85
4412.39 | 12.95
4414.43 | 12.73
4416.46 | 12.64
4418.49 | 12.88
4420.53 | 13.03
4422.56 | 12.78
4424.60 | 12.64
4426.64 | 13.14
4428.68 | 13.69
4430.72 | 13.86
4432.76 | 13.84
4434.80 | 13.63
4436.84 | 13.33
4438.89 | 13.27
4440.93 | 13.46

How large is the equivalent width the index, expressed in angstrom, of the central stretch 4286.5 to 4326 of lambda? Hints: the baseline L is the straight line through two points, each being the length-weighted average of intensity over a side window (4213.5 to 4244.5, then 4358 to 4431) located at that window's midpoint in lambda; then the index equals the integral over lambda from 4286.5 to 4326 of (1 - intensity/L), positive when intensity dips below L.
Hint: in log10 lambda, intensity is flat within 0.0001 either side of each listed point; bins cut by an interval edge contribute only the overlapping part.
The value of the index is 4.6 angstrom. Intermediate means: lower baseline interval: 12.1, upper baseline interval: 12.7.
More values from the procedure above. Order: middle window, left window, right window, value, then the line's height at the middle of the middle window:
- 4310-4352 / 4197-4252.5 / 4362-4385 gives 2.8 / 12.3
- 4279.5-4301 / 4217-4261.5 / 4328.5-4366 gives 0.8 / 12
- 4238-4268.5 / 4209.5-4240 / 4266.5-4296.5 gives -0.8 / 11.9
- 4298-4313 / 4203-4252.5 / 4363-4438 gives 3.2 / 12.4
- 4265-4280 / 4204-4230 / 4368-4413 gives 0.4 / 12.2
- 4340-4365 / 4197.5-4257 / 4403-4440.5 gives 1.1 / 12.7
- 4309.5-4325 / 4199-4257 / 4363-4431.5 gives 1.1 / 12.4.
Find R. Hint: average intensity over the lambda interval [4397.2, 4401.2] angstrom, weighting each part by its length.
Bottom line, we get 13.6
